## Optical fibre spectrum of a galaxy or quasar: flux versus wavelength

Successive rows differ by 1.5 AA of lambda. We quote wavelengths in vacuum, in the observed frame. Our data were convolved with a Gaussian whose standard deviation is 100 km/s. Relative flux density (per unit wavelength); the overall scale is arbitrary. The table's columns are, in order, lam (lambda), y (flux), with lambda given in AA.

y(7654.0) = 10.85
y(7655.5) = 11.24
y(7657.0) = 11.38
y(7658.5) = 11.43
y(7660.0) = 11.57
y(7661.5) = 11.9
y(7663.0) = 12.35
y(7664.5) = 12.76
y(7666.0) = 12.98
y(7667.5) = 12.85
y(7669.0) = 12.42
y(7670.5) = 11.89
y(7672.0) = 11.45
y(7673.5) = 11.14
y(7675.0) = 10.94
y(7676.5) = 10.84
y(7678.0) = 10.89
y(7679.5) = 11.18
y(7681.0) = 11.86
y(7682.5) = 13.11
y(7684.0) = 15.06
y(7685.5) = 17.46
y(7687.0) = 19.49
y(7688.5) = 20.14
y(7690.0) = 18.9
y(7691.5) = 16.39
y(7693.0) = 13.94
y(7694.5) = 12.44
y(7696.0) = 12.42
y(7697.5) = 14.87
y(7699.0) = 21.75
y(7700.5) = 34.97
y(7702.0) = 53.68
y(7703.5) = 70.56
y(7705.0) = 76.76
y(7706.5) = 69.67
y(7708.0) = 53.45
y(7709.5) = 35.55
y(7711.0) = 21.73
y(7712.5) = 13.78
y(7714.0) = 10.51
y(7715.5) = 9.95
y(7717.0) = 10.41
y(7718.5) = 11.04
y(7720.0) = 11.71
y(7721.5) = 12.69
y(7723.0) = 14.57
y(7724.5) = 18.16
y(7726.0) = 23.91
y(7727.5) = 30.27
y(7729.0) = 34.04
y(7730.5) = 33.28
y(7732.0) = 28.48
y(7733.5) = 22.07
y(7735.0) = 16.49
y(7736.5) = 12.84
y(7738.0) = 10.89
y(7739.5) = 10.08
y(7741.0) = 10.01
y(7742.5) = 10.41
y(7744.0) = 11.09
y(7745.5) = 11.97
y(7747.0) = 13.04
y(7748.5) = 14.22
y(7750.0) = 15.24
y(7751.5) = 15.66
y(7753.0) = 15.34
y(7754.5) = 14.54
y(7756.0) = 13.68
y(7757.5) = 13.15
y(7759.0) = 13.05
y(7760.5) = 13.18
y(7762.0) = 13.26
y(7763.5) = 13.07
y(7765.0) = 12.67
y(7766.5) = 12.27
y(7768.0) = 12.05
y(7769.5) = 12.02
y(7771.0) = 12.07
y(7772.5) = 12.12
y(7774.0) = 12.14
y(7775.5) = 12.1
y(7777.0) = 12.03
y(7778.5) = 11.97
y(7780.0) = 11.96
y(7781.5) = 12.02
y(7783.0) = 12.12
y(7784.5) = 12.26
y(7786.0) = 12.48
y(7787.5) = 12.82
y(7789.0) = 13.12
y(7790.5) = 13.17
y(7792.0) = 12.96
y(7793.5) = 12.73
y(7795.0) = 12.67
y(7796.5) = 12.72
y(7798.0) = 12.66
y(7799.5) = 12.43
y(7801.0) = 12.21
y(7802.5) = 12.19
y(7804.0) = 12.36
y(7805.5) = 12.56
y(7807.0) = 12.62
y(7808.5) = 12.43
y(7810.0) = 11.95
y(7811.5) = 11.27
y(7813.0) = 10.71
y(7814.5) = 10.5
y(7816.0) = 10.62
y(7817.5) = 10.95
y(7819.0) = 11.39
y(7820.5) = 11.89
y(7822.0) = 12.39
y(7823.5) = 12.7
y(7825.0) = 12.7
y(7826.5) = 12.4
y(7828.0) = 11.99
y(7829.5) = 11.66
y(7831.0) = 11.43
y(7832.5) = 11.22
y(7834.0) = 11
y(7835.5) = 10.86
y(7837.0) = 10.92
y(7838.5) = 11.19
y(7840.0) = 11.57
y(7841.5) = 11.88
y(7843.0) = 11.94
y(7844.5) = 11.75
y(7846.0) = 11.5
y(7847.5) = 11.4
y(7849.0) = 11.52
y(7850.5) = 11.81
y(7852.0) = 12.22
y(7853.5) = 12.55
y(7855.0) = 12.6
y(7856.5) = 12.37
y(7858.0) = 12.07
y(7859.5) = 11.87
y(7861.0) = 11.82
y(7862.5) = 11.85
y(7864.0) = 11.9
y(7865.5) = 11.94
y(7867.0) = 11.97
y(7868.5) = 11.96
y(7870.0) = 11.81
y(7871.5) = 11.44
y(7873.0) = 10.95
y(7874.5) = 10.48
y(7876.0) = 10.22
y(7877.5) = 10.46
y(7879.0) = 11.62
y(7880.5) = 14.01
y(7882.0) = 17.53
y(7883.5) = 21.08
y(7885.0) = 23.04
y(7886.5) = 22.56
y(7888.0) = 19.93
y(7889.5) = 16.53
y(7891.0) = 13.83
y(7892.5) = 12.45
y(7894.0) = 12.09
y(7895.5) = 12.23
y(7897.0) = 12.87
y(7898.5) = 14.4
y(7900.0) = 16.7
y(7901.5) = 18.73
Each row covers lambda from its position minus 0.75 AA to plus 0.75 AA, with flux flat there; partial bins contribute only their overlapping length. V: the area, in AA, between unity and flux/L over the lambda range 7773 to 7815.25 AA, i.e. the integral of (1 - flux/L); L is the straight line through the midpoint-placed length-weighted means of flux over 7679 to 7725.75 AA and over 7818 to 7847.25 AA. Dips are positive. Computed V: 8.5 AA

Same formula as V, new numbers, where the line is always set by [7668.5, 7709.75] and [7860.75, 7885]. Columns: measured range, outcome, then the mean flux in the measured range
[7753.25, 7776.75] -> 8.3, 12.8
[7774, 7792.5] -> 6.2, 12.4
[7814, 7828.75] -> 4.0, 11.8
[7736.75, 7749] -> 5.6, 11.5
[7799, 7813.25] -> 4.2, 12.1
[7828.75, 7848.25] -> 4.8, 11.4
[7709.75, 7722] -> 5.0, 13.7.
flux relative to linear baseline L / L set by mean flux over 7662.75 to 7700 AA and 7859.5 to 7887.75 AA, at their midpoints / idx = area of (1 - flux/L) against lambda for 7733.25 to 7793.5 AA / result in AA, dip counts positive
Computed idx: 4.8 AA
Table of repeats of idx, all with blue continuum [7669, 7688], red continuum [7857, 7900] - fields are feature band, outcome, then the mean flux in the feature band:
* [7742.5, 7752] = 0.0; 13.2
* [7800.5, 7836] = 4.7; 11.8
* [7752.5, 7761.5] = -0.3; 13.8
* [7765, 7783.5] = 1.8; 12.1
